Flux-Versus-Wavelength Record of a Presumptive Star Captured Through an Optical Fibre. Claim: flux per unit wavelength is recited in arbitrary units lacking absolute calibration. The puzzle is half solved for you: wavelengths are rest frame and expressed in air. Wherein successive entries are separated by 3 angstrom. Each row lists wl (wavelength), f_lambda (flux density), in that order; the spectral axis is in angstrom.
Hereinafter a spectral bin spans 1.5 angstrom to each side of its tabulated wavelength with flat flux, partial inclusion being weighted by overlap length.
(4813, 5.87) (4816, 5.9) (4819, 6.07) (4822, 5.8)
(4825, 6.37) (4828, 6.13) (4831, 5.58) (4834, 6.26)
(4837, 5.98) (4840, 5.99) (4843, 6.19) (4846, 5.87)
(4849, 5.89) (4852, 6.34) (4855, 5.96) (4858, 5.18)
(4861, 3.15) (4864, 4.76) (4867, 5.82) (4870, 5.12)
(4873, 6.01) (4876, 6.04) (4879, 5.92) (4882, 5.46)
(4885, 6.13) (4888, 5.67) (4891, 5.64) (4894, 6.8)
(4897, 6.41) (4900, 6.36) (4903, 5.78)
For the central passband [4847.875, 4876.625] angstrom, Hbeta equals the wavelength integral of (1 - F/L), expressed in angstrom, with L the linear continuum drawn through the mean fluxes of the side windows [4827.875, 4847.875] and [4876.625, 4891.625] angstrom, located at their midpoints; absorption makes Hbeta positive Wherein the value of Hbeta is 2.3 angstrom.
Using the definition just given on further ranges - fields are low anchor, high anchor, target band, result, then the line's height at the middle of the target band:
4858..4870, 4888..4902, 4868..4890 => -1.3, 5.44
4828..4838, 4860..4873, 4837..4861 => -1.2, 5.47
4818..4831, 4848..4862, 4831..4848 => -0.9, 5.7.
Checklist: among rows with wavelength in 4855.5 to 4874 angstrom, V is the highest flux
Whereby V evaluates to 6.01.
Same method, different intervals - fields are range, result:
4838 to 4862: 6.34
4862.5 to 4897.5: 6.8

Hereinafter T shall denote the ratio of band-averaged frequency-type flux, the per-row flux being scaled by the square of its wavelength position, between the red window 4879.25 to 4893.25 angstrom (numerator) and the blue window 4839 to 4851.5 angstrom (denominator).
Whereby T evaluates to 1.0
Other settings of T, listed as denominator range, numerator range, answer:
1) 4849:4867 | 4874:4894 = 1.14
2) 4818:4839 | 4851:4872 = 0.87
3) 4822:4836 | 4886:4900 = 1.04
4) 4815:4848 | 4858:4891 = 0.92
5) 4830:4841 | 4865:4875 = 0.96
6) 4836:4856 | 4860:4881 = 0.89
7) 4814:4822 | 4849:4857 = 1.03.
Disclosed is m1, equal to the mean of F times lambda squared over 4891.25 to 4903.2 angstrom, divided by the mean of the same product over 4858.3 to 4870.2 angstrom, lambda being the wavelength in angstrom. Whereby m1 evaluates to 1.4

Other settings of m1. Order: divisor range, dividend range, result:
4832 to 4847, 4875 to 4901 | 1.02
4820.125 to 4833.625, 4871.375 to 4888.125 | 1.00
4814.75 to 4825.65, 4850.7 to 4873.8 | 0.89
